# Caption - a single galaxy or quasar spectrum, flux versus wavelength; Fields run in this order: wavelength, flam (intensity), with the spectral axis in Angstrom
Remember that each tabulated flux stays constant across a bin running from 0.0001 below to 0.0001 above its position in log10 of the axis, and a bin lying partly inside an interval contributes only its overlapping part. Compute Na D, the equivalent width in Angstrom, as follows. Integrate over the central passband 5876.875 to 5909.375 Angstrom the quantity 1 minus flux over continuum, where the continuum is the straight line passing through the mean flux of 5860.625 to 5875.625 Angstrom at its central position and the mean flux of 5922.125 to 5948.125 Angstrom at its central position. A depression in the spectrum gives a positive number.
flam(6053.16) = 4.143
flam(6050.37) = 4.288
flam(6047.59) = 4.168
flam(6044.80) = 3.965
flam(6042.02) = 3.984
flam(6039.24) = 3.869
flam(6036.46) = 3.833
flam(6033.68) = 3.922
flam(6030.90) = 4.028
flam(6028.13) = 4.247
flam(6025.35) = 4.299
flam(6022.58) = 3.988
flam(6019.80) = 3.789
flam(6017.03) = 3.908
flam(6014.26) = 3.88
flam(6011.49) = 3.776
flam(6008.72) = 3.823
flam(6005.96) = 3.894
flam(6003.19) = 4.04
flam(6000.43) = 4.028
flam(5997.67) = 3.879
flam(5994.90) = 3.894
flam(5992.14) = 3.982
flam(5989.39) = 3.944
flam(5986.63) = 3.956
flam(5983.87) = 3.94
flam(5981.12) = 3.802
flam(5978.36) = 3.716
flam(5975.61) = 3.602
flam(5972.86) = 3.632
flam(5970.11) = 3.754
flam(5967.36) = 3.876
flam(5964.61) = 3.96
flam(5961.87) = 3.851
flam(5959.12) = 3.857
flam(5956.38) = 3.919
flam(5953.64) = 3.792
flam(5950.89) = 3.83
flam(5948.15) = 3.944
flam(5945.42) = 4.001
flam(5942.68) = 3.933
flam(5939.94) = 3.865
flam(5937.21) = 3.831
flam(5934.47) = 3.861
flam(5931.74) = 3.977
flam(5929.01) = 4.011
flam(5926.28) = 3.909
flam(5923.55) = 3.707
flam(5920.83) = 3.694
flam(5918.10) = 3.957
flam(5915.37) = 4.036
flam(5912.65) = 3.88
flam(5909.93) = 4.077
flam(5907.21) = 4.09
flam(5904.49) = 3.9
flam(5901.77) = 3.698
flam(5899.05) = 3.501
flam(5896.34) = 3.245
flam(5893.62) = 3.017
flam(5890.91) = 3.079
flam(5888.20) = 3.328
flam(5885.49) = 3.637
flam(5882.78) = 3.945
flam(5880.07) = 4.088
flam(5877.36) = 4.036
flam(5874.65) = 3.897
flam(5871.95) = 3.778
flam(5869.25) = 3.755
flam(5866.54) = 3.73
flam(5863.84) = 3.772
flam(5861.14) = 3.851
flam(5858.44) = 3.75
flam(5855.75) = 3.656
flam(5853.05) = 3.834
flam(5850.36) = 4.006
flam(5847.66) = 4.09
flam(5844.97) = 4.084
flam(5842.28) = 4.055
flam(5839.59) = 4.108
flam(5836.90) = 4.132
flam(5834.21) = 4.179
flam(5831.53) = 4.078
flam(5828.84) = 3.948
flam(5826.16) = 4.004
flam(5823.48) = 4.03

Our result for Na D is 1.7 Angstrom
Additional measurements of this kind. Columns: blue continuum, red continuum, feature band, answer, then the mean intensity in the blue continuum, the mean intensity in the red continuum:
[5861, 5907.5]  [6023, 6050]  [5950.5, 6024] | 1.1 Angstrom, 3.67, 4.04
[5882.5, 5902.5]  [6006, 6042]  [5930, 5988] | -2.9 Angstrom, 3.4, 3.95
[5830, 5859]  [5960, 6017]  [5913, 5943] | 0.3 Angstrom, 4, 3.86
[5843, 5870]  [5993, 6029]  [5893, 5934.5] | 1.0 Angstrom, 3.86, 3.95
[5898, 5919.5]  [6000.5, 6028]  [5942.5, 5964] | 0.2 Angstrom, 3.9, 3.95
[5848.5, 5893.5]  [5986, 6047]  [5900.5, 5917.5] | -0.7 Angstrom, 3.74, 3.95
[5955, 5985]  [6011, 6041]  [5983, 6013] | -0.3 Angstrom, 3.81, 3.96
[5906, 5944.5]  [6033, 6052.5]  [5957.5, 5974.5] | 0.6 Angstrom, 3.92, 4.01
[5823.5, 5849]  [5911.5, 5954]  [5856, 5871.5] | 1.0 Angstrom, 4.07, 3.89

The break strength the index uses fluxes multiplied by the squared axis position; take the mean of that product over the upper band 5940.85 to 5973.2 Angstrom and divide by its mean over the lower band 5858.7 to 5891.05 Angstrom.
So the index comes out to 1.06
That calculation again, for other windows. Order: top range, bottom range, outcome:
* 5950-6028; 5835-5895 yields 1.07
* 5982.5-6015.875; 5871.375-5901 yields 1.13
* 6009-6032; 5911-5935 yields 1.06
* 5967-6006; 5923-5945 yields 1.01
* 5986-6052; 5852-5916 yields 1.12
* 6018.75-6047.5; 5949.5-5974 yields 1.07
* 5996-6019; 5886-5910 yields 1.15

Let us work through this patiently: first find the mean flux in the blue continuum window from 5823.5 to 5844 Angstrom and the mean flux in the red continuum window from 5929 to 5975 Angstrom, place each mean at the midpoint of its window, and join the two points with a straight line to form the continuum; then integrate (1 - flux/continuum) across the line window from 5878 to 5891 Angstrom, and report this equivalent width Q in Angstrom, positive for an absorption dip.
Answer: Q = 1.0 Angstrom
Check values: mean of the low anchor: 4.07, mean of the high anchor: 3.87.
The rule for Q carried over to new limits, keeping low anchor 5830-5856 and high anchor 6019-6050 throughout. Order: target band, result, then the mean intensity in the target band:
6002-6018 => 0.6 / 3.88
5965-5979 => 1.0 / 3.73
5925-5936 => 0.2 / 3.94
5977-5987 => 0.5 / 3.84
